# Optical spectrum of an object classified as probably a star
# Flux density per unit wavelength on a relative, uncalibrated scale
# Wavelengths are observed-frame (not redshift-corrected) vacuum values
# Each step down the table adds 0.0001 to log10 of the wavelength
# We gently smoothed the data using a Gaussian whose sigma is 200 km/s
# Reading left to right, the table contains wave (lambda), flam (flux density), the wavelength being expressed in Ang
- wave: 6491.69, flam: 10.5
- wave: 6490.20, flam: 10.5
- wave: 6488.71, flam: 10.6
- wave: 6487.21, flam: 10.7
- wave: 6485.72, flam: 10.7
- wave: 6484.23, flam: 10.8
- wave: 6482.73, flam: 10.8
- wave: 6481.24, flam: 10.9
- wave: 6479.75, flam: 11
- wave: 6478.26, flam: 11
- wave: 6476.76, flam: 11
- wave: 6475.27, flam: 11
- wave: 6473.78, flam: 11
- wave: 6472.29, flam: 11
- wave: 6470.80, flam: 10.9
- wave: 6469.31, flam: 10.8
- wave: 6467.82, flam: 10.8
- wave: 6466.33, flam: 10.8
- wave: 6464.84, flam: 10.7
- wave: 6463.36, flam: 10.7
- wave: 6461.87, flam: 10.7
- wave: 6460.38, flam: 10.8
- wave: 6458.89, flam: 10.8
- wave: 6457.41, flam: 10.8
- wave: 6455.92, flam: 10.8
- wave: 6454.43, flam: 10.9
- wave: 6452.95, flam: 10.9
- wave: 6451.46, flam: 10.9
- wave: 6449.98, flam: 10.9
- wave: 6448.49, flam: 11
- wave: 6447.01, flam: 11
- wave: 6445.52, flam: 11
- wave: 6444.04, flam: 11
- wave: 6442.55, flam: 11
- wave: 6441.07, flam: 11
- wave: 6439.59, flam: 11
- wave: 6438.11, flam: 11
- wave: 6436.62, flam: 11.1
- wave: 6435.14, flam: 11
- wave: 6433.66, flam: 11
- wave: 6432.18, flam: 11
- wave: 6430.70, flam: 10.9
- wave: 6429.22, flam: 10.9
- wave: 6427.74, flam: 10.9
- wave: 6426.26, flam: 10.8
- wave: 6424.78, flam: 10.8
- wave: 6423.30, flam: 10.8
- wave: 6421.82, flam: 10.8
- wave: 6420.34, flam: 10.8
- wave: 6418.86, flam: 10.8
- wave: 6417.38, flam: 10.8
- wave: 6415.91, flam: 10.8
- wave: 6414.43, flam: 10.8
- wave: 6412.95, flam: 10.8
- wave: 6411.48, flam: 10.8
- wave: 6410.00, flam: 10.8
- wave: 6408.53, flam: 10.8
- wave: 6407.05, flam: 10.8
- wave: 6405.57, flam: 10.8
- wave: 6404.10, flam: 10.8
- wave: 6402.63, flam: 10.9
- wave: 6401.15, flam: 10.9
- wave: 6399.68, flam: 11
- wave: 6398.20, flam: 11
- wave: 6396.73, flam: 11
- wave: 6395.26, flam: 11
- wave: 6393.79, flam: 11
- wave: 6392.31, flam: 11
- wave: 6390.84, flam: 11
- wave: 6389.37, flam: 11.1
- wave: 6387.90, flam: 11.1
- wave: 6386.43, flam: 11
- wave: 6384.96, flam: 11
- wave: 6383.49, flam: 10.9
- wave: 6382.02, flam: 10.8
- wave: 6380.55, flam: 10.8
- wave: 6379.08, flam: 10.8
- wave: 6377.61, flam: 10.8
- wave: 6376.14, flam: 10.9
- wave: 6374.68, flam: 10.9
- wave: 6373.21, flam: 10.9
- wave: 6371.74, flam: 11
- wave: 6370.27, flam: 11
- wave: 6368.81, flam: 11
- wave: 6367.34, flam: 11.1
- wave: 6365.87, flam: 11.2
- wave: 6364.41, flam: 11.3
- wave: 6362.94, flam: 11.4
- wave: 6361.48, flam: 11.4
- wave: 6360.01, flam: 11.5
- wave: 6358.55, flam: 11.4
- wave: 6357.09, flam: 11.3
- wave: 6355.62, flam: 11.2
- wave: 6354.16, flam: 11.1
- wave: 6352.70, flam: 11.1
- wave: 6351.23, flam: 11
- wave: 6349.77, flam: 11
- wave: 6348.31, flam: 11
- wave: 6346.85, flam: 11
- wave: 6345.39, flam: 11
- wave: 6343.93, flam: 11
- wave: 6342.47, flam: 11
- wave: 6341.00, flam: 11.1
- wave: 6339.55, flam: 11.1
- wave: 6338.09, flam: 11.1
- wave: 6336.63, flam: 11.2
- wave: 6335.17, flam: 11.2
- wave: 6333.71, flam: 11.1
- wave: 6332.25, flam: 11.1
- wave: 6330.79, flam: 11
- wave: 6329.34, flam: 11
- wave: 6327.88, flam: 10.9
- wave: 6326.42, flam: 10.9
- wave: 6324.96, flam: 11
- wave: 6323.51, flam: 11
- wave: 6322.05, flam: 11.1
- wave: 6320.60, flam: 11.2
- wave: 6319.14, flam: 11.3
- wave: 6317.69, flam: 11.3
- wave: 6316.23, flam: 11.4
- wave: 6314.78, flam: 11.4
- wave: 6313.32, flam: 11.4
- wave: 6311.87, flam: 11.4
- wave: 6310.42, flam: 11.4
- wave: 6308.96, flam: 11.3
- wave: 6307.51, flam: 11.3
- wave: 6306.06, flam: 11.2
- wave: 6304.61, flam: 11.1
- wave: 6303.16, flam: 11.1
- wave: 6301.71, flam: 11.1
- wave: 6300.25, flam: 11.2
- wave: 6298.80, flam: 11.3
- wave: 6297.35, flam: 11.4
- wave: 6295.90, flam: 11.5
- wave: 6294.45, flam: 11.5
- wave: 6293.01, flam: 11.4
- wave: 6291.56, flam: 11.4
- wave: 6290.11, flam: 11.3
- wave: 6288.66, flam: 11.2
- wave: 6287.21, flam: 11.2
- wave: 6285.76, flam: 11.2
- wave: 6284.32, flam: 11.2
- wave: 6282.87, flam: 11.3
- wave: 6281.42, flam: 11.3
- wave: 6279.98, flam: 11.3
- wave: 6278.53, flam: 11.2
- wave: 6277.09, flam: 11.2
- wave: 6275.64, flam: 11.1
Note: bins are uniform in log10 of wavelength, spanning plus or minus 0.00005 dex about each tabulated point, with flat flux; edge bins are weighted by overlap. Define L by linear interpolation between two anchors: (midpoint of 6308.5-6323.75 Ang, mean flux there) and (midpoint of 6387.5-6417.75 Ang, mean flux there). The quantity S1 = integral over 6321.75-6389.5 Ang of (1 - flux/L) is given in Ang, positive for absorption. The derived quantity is 0.4 Ang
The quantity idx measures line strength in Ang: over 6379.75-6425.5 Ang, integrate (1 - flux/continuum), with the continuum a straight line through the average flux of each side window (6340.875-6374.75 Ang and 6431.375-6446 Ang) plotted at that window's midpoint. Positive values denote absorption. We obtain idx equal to 0.7 Ang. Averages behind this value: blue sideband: 11.1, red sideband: 11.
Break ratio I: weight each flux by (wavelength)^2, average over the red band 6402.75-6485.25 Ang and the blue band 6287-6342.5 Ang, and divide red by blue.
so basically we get 1.0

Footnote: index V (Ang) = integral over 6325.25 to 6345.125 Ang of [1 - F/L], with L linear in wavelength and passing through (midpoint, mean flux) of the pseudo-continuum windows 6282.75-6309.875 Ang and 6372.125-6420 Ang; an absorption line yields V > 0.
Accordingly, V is 0.1 Ang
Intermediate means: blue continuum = 11.3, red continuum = 10.9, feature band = 11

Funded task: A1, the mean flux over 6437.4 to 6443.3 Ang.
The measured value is 11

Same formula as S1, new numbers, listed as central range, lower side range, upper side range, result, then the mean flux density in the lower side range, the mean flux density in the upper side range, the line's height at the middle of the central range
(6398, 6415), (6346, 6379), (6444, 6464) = 0.2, 11.1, 10.9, 11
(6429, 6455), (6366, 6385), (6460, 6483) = -0.2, 10.9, 10.9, 10.9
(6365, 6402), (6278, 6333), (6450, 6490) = 0.2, 11.2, 10.8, 11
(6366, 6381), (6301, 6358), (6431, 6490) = 0.2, 11.1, 10.9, 11.1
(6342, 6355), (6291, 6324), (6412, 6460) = 0.2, 11.3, 10.9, 11.2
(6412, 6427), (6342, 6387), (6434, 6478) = 0.2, 11.1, 10.9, 11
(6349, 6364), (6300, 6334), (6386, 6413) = -0.2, 11.2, 10.9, 11.1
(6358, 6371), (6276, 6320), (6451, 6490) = -0.2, 11.3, 10.8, 11.1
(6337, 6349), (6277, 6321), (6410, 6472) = 0.1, 11.3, 10.9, 11.2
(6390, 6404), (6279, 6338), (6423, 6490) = 0.1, 11.2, 10.9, 11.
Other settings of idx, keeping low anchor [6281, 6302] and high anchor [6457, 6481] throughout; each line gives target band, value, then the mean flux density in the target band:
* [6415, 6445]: 0.1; 10.9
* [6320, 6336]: 0.2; 11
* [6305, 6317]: -0.1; 11.3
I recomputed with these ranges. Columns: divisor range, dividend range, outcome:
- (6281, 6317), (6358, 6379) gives 1.01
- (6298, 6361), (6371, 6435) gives 1.00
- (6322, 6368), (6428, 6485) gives 1.02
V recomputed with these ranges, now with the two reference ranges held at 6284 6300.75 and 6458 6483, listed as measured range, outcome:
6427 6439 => -0.01 Ang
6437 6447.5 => -0.06 Ang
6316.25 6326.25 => 0.09 Ang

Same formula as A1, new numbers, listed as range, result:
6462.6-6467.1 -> 10.7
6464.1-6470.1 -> 10.8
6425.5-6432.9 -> 10.9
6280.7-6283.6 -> 11.3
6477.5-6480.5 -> 11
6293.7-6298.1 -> 11.5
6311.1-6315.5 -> 11.4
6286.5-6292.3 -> 11.3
